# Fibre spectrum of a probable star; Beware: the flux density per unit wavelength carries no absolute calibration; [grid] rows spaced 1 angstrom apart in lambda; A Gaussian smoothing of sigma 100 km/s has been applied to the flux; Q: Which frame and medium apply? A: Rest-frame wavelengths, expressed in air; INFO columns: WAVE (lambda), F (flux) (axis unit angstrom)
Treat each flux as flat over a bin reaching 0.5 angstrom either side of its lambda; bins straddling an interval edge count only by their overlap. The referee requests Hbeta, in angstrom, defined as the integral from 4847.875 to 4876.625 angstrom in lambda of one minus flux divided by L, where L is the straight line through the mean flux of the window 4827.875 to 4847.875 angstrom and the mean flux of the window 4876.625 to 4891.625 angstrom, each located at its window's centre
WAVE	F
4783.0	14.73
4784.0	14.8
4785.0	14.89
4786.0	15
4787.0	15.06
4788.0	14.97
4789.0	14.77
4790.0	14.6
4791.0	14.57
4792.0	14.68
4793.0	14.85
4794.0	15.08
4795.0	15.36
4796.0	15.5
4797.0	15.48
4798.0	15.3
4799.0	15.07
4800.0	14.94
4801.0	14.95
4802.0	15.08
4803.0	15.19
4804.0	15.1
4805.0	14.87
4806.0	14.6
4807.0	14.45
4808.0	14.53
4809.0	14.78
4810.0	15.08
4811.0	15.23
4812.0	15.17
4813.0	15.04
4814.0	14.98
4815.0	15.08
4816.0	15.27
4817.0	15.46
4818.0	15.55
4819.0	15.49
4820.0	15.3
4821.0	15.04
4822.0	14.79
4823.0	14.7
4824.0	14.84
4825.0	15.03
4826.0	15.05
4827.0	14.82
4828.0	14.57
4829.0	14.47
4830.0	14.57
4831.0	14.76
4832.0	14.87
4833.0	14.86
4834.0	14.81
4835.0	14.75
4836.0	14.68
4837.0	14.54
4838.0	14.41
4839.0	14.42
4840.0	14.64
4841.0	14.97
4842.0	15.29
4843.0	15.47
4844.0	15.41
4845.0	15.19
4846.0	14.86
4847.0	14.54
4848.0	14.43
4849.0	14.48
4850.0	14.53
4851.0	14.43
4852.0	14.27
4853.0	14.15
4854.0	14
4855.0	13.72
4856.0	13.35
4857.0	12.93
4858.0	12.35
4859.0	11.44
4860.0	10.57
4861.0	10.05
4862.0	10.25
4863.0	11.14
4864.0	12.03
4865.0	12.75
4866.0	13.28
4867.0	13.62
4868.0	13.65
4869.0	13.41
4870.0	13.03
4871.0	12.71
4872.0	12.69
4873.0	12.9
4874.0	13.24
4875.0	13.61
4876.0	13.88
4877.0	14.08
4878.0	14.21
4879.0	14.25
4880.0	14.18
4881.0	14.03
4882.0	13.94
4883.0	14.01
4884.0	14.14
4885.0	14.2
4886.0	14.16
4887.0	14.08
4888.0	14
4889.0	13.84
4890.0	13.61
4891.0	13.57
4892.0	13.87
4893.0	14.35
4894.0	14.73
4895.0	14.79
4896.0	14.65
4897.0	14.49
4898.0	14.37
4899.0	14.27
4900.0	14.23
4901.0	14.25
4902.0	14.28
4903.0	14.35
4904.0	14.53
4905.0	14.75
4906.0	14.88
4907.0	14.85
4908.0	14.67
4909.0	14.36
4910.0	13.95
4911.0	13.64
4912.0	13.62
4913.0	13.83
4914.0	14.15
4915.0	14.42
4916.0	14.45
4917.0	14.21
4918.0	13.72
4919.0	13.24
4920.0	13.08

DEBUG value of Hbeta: 2.81 angstrom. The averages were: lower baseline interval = 14.8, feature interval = 13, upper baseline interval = 14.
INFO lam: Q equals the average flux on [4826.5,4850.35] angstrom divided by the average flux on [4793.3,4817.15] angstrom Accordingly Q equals 1.0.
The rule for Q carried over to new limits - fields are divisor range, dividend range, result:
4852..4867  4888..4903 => 1.15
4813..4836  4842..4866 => 0.89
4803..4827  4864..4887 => 0.91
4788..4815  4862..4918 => 0.93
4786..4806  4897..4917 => 0.95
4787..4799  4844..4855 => 0.97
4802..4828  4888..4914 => 0.95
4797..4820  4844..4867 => 0.87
